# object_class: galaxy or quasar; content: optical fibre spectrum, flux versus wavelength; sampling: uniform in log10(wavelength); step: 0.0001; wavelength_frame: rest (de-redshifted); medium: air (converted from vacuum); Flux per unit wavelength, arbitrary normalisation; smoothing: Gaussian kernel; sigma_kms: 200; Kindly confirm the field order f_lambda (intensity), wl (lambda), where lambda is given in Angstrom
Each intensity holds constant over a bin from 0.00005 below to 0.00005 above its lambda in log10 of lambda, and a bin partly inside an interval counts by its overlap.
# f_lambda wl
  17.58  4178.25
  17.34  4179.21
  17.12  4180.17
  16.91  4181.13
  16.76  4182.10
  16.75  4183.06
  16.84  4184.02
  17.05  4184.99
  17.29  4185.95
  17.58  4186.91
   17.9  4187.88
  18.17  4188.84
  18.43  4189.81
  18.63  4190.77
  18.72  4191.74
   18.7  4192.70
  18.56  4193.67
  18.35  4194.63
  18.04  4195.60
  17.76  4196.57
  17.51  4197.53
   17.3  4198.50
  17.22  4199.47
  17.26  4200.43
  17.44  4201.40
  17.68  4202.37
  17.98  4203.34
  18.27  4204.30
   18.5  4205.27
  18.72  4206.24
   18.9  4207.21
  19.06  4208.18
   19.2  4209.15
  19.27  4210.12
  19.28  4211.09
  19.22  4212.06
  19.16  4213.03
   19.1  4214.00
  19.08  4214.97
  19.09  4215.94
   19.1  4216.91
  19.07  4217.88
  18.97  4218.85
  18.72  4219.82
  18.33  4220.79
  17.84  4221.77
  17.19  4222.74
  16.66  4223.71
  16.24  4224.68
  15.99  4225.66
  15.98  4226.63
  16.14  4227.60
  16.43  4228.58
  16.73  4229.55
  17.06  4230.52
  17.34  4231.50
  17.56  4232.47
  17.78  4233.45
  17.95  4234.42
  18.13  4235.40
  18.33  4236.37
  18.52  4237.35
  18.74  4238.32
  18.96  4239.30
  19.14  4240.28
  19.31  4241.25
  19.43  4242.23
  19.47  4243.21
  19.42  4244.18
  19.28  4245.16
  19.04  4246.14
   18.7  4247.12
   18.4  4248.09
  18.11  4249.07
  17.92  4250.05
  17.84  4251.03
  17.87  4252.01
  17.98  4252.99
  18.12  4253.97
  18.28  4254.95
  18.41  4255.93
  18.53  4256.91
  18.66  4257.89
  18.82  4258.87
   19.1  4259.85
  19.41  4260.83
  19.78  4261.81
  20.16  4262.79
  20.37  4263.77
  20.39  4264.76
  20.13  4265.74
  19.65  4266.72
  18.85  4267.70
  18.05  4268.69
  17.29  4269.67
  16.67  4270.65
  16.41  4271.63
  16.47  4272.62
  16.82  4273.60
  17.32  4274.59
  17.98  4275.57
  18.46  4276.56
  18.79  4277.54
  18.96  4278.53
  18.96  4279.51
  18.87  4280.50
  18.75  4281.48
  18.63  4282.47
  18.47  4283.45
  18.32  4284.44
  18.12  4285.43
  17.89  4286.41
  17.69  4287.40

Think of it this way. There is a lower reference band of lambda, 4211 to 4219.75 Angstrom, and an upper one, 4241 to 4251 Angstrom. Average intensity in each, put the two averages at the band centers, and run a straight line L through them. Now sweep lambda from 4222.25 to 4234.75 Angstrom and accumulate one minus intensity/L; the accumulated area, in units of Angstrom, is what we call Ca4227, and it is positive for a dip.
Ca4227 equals 1.4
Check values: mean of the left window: 19.1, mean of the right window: 18.8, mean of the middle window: 16.8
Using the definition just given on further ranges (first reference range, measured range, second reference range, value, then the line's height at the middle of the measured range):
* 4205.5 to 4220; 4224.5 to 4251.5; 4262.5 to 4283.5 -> 1.1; 18.8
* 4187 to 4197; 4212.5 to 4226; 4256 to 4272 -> 0.2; 18.5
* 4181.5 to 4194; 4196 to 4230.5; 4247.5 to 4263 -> 0.1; 18.1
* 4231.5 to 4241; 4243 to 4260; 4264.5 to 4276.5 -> -0.3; 18.2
